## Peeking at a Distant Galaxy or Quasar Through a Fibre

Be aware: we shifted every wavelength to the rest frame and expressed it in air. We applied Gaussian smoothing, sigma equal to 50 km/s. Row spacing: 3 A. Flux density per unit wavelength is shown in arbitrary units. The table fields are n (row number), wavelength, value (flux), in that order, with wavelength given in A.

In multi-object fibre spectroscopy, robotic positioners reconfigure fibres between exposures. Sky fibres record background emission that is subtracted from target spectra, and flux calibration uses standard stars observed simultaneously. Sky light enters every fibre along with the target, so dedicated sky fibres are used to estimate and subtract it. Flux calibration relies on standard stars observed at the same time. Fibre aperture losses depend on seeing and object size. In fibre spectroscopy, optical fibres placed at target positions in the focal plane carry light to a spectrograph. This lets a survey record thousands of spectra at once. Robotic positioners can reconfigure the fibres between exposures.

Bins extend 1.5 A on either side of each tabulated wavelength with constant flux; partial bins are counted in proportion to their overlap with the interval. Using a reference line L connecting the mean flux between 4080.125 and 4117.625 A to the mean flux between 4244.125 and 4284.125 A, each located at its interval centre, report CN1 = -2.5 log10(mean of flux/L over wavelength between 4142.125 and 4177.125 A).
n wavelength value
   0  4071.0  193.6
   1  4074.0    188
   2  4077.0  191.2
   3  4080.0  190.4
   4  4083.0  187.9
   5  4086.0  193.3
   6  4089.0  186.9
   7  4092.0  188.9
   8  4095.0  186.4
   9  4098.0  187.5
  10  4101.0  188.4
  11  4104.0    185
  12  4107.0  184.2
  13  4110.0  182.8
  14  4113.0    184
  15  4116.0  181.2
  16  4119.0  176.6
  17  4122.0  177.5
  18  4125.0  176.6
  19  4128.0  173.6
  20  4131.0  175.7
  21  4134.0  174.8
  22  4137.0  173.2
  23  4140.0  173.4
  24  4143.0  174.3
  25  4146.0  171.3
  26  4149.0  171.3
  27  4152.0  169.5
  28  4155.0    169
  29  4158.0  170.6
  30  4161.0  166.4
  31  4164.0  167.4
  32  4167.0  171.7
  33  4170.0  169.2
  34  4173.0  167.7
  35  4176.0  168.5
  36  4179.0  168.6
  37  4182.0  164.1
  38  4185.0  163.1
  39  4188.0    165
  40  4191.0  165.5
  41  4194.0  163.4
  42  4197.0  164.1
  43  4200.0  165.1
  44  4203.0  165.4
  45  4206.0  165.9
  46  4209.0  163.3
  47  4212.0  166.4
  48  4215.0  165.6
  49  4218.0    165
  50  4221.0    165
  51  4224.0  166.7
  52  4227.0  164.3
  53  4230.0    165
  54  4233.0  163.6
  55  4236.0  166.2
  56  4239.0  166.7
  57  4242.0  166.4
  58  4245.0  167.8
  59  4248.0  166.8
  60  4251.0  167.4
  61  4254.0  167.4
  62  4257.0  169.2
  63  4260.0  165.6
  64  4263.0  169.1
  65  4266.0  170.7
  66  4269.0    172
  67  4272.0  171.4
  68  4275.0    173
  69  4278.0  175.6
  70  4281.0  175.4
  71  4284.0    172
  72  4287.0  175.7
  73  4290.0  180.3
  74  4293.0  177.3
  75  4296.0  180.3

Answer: 0.067 mag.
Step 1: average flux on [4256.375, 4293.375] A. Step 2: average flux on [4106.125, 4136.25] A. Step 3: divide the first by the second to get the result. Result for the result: 0.97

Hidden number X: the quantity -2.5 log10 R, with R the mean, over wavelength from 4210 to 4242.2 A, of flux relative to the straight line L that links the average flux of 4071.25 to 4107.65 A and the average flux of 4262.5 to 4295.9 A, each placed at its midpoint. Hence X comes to 0.08 mag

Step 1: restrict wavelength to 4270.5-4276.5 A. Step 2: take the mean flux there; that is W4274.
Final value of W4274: 172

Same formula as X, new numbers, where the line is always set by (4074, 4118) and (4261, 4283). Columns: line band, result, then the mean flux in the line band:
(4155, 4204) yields 0.083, 167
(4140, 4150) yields 0.063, 173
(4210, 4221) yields 0.073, 165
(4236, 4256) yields 0.047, 167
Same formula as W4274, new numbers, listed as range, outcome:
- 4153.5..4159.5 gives 170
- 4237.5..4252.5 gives 167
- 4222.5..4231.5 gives 165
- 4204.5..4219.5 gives 165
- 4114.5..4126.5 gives 178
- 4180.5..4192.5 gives 164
